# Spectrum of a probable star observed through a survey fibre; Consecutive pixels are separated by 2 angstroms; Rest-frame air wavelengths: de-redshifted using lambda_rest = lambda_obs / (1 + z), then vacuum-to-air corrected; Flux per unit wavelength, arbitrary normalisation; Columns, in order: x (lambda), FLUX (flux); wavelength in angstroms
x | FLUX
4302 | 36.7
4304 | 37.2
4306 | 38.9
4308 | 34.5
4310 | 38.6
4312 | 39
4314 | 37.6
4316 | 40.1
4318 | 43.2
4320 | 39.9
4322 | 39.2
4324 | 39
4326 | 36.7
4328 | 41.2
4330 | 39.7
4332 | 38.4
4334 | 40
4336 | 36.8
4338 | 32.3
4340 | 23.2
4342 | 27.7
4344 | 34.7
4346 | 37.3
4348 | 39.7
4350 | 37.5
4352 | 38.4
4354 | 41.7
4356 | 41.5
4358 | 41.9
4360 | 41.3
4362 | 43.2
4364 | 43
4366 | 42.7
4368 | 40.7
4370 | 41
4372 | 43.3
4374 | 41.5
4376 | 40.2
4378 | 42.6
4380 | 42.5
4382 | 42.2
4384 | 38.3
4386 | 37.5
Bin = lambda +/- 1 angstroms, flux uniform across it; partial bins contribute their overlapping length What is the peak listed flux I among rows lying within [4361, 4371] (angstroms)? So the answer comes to 43.2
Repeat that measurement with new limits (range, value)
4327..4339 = 41.2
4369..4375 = 43.3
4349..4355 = 41.7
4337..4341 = 32.3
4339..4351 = 39.7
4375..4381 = 42.6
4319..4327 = 39.9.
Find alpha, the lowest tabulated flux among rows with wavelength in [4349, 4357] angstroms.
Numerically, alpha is 37.5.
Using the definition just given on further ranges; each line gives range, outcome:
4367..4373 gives 40.7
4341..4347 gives 27.7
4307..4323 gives 34.5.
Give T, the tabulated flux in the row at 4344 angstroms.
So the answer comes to 34.7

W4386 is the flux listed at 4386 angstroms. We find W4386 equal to 37.5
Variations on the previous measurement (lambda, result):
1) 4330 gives 39.7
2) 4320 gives 39.9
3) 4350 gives 37.5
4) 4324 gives 39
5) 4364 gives 43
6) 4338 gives 32.3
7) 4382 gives 42.2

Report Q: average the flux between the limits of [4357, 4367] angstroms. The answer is 42.4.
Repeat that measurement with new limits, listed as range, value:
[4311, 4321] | 40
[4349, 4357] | 39.8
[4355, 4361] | 41.6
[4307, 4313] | 37.4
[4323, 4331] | 39.2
